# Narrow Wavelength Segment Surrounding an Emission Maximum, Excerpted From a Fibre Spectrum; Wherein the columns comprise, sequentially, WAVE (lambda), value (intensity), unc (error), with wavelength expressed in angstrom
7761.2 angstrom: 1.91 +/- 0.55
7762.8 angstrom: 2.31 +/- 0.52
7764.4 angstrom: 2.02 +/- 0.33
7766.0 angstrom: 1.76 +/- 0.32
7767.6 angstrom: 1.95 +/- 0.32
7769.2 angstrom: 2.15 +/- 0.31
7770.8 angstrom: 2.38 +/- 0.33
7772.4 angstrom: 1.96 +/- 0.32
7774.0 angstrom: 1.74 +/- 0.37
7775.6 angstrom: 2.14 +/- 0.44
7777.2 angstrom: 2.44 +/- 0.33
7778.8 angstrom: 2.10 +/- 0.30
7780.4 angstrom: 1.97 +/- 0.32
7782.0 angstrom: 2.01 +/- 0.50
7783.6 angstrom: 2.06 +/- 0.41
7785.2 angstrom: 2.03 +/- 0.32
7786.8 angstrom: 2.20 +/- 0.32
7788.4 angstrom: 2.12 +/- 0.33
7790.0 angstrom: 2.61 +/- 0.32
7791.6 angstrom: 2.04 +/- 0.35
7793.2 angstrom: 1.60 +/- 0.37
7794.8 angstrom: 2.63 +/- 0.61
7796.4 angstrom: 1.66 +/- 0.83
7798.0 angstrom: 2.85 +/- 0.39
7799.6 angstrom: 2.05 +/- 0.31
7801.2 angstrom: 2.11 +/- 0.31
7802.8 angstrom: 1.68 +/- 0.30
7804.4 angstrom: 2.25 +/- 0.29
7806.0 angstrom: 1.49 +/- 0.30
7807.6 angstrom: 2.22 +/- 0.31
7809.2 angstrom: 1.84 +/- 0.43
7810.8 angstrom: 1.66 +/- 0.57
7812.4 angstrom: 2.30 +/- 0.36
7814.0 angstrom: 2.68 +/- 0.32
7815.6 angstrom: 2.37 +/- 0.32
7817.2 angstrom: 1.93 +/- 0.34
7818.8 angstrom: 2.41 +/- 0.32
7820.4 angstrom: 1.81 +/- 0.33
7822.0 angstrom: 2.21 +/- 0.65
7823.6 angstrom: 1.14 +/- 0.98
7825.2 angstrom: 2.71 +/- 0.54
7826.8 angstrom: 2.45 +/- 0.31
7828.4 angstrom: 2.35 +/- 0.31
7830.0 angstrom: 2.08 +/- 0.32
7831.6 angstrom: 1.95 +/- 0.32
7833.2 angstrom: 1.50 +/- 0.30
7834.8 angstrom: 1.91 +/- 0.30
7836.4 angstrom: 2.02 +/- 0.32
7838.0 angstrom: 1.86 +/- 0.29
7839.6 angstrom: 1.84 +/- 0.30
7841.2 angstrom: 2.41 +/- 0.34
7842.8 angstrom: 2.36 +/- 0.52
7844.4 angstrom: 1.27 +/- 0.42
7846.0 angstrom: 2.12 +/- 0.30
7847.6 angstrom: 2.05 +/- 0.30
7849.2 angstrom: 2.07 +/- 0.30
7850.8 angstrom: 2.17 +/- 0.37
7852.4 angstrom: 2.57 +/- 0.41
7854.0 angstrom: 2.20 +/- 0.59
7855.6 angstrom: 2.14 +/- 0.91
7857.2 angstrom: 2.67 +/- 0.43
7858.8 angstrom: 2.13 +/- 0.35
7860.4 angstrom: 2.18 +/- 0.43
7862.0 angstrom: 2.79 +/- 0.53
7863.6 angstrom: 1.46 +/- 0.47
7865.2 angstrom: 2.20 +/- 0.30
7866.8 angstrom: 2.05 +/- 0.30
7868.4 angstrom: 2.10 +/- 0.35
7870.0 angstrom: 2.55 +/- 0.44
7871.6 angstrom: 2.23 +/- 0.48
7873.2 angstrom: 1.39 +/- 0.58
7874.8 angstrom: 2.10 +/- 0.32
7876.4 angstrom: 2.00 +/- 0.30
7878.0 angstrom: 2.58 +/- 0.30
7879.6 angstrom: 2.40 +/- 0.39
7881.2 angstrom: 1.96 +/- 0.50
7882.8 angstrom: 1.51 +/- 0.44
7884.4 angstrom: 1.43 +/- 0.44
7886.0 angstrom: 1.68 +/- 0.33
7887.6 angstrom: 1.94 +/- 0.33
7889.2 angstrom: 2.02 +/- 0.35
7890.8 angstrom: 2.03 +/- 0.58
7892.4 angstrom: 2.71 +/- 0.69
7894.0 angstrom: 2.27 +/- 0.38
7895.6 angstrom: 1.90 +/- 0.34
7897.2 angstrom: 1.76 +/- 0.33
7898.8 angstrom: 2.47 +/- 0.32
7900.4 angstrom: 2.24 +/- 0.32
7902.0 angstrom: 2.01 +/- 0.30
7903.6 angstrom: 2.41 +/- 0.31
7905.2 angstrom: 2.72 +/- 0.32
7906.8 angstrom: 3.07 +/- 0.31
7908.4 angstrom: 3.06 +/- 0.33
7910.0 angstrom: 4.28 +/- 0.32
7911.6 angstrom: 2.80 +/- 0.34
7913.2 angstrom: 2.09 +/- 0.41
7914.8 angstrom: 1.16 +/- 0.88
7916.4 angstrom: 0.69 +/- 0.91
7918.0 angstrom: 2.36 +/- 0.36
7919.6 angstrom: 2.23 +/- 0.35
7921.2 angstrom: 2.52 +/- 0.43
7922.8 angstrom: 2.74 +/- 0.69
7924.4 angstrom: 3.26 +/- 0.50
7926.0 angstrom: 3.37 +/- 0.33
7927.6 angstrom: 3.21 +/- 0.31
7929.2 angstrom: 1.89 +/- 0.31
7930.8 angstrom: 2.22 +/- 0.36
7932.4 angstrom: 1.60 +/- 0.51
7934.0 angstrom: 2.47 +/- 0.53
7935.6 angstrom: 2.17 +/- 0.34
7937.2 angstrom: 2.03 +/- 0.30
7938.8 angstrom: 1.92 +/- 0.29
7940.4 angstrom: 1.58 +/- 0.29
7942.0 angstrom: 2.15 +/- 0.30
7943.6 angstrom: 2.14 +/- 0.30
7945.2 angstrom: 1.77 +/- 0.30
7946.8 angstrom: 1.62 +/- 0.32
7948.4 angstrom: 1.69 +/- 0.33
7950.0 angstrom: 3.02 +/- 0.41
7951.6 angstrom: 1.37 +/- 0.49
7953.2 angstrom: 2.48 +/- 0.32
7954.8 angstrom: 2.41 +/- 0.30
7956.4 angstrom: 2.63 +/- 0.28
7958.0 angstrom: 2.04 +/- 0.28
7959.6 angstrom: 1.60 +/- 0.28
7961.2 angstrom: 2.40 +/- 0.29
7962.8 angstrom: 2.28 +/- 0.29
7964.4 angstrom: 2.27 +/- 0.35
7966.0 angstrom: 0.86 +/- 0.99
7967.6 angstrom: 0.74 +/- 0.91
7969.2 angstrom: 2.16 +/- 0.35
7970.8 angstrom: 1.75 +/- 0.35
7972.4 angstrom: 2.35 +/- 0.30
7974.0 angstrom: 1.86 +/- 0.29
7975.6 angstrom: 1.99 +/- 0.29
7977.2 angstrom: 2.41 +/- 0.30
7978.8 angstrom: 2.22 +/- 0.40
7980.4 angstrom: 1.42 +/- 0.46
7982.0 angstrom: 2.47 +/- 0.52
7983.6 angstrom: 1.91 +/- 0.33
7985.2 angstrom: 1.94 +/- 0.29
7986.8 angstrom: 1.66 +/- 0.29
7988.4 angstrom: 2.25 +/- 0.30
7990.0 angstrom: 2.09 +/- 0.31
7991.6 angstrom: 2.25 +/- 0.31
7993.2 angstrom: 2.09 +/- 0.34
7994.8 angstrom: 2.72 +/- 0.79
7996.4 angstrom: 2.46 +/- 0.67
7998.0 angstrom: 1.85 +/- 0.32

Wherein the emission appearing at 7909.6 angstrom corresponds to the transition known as [S II] 6716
